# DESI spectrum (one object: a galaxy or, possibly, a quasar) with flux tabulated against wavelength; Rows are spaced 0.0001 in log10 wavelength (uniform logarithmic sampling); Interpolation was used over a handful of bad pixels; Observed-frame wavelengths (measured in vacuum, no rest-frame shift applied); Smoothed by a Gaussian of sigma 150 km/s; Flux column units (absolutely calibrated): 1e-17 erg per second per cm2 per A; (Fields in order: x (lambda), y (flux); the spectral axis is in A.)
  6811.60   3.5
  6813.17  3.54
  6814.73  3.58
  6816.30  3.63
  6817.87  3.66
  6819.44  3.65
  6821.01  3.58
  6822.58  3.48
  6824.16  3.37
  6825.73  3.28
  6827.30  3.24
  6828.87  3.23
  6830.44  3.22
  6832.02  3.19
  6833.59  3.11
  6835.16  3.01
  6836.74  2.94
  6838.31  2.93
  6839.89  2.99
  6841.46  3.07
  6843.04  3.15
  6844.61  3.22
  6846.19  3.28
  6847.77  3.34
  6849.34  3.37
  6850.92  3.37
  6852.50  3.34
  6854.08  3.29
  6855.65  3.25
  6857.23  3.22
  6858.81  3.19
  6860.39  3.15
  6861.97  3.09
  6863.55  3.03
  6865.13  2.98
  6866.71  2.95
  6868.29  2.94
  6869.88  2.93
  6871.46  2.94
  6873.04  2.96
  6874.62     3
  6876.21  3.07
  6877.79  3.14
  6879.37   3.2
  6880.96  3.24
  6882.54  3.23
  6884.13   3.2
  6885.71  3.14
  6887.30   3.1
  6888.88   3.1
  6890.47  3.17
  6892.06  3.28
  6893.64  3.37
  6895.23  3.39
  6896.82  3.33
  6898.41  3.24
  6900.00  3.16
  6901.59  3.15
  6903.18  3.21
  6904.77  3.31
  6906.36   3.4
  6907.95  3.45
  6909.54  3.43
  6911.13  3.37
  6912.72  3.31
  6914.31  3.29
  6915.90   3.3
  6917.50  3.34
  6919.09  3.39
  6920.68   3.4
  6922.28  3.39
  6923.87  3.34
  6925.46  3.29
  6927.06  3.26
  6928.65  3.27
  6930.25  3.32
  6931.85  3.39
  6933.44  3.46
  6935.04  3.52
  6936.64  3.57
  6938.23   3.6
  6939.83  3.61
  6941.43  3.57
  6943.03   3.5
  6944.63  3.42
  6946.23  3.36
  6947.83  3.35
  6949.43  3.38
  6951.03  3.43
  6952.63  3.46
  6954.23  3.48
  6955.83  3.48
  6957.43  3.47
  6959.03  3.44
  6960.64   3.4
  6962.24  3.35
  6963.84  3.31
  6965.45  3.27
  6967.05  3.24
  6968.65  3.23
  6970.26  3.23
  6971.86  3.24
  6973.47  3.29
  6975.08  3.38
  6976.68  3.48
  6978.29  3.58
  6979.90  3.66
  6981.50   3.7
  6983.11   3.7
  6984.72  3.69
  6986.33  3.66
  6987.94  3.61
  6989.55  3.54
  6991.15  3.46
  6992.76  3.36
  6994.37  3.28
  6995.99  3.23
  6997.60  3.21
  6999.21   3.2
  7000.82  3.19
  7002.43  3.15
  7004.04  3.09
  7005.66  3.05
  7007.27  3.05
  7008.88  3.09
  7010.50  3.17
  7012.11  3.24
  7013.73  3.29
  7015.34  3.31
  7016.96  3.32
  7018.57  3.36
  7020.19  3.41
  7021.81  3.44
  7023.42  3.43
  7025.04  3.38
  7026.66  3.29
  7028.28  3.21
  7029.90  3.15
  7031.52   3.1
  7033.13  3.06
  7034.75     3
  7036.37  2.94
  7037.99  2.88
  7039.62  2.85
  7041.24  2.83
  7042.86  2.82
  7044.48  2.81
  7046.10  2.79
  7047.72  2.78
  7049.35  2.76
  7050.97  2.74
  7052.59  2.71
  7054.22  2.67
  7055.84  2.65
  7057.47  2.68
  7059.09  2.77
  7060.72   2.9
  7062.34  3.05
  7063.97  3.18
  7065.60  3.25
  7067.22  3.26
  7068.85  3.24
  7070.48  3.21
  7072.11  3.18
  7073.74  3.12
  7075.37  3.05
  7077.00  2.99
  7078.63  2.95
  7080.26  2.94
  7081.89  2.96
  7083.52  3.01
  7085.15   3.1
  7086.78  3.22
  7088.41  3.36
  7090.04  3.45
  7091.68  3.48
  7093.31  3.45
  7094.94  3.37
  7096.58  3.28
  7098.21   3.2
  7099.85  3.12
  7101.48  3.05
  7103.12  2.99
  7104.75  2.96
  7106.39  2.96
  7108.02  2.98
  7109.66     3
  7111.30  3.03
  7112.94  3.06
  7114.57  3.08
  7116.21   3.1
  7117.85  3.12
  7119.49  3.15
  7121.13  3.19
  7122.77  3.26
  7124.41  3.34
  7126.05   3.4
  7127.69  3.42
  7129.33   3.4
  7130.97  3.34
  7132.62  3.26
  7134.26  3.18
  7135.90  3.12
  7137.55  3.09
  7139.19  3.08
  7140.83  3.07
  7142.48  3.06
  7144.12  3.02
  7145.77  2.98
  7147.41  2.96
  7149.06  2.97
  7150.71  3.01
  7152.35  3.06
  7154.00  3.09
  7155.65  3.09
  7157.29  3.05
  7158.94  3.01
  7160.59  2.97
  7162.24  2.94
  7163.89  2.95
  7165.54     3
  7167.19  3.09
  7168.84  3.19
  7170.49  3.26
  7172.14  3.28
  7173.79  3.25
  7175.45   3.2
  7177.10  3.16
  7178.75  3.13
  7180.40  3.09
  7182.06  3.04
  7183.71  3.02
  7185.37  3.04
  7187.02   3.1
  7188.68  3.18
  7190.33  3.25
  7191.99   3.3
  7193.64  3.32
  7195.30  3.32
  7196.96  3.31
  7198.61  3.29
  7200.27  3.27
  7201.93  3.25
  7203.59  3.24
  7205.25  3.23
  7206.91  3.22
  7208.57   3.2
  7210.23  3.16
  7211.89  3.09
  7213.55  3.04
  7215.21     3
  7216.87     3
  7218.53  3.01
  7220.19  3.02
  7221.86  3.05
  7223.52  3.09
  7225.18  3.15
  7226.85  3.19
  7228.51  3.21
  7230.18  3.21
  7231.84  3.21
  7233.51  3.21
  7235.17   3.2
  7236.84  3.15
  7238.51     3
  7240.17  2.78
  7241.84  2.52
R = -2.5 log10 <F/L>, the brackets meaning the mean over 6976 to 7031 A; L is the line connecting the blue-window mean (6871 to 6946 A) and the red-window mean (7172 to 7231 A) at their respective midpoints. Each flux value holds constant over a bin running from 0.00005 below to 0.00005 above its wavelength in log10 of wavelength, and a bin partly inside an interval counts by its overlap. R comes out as -0.03 mag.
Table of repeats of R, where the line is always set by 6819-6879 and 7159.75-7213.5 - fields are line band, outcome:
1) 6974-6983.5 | -0.13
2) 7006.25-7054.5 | 0.03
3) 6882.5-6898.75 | -0.02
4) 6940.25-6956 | -0.09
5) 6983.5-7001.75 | -0.08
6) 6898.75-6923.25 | -0.05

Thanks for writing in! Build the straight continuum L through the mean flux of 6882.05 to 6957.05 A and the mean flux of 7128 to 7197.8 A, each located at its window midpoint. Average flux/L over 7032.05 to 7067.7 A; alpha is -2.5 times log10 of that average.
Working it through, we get 0.13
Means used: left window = 3.35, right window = 3.13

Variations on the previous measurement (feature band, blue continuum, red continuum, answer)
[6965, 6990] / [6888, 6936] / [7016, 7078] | -0.095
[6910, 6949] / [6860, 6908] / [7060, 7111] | -0.084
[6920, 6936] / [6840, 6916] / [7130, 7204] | -0.059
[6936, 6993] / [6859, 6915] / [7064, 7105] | -0.093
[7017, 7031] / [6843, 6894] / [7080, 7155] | -0.059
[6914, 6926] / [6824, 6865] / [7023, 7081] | -0.079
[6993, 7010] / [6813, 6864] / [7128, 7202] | 0.015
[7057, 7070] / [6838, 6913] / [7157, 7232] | 0.037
